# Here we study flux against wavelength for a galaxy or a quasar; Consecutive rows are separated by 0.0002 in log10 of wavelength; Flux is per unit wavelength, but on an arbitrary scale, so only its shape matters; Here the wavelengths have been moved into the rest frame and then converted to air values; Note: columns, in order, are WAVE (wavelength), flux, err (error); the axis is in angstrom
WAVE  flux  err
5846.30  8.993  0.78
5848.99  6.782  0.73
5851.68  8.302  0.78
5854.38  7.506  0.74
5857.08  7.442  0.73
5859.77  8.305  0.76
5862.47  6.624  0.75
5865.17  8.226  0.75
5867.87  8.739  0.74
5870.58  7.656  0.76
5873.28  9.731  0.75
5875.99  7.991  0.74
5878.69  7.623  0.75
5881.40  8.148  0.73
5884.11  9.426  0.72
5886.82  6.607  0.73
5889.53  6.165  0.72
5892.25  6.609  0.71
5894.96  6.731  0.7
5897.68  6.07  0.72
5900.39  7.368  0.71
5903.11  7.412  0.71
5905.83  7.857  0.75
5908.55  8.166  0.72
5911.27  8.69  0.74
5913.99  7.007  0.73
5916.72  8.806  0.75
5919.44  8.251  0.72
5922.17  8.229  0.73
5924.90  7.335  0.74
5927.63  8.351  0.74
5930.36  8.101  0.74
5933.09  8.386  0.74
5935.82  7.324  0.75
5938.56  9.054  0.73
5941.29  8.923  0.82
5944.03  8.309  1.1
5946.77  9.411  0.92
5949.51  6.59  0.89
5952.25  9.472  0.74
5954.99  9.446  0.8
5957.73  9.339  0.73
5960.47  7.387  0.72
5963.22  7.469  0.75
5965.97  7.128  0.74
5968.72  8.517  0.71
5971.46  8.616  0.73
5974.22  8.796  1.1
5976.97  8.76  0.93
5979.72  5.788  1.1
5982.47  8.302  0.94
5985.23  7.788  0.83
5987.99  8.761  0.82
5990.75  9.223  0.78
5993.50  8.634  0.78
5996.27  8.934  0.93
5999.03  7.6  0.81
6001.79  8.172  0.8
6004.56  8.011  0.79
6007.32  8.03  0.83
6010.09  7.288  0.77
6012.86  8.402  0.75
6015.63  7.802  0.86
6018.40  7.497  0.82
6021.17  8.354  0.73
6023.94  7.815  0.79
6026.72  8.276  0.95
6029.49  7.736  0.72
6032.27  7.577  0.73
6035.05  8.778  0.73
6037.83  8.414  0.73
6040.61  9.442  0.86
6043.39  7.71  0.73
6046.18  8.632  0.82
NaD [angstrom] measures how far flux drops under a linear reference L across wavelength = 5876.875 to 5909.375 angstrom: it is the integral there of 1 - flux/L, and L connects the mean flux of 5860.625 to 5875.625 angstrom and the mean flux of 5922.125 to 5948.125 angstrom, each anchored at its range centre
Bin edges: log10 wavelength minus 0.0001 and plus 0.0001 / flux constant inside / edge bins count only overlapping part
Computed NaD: 3.5 angstrom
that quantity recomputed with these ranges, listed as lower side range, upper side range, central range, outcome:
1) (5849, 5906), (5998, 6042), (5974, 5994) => -0.62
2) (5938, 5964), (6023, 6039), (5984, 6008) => -0.19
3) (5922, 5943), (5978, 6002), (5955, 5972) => 0.03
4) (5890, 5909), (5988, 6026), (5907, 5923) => -2.11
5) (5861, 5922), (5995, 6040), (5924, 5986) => -2.43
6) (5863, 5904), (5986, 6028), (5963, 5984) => 0.21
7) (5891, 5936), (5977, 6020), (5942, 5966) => -1.53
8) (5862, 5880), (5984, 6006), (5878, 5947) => 3.35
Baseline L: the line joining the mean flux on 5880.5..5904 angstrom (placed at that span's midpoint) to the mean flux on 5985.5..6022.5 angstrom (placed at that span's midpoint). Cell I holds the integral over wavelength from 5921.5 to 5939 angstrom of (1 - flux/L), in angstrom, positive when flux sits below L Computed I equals -1.3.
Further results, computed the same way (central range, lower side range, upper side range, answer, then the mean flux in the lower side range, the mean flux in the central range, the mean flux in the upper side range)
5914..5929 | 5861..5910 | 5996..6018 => -0.7 angstrom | 7.62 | 8.08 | 7.96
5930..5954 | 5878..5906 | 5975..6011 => -2.3 angstrom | 7.24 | 8.43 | 8.12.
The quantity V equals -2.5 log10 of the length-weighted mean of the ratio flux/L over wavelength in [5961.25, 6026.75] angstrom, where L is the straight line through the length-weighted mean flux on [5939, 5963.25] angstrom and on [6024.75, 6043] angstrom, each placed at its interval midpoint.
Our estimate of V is 0.048 mag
